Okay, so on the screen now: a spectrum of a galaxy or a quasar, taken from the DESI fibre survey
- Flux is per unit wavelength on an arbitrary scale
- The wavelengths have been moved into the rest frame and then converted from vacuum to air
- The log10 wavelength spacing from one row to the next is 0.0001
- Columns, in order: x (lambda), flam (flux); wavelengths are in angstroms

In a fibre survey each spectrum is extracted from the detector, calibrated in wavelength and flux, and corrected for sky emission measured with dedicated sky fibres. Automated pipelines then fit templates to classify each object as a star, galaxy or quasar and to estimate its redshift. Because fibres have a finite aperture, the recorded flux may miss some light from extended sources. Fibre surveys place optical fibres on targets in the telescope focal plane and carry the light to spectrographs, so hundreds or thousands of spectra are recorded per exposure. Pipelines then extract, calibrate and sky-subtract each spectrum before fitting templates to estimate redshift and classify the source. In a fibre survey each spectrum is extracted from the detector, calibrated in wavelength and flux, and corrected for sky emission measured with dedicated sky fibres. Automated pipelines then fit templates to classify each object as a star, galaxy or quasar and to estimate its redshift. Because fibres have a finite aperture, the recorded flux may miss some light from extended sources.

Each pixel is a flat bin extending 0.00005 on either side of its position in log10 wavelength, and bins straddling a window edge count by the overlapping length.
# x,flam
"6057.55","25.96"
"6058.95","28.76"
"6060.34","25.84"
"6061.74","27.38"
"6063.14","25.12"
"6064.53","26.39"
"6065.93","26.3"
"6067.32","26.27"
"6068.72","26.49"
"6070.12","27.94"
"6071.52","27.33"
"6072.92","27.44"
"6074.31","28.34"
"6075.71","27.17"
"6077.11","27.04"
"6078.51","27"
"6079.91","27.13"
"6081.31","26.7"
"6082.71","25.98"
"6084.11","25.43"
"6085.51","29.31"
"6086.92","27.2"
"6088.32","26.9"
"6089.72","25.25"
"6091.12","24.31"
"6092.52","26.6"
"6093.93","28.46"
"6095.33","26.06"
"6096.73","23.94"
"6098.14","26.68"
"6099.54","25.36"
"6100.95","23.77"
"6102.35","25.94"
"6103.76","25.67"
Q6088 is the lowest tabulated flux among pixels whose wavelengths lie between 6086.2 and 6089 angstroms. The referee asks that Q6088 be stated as 26.9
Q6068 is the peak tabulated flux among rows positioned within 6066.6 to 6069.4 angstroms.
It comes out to 26.49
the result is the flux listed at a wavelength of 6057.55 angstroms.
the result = 25.96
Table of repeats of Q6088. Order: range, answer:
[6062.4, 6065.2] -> 25.12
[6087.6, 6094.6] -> 24.31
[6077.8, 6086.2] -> 25.43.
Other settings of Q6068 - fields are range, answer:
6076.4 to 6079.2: 27.04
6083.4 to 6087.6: 29.31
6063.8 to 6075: 28.34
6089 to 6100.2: 28.46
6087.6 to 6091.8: 26.9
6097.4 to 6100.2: 26.68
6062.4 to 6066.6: 26.39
